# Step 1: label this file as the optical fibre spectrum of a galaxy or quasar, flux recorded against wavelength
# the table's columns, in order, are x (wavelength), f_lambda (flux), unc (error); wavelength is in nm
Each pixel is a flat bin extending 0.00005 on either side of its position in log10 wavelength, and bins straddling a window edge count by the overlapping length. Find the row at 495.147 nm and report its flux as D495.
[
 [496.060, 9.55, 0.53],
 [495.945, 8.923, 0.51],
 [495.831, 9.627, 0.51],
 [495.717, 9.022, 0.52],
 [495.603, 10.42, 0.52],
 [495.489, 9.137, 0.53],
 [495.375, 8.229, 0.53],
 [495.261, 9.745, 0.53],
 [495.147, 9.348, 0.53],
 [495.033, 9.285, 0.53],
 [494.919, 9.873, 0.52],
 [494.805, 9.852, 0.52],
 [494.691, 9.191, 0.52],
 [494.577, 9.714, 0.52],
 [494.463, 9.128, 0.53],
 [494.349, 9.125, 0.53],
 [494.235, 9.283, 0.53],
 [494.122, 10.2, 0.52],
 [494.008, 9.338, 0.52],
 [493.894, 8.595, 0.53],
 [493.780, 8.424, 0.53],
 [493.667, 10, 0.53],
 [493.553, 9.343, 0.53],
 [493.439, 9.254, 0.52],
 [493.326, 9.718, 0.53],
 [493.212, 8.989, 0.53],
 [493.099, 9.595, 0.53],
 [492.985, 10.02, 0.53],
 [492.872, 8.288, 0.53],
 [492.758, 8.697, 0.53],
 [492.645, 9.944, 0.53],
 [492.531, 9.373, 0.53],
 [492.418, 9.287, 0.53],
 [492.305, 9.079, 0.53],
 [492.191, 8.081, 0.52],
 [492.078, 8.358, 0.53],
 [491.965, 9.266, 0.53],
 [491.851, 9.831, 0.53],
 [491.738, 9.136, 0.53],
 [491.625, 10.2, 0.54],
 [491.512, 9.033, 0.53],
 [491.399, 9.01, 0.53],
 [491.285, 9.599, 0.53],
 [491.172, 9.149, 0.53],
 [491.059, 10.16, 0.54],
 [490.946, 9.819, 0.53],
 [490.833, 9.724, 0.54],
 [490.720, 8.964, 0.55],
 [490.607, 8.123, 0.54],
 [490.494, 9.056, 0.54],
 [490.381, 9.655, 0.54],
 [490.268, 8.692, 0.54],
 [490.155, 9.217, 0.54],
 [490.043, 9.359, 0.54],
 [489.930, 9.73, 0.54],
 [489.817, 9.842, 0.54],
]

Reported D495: 9.348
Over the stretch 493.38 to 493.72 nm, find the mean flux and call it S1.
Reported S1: 9.53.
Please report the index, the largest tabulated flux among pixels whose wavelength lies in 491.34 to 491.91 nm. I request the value 10.2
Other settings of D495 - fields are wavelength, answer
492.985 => 10.02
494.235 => 9.283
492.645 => 9.944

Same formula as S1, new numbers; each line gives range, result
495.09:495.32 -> 9.54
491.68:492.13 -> 9.16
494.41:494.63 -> 9.42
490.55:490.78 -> 8.56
